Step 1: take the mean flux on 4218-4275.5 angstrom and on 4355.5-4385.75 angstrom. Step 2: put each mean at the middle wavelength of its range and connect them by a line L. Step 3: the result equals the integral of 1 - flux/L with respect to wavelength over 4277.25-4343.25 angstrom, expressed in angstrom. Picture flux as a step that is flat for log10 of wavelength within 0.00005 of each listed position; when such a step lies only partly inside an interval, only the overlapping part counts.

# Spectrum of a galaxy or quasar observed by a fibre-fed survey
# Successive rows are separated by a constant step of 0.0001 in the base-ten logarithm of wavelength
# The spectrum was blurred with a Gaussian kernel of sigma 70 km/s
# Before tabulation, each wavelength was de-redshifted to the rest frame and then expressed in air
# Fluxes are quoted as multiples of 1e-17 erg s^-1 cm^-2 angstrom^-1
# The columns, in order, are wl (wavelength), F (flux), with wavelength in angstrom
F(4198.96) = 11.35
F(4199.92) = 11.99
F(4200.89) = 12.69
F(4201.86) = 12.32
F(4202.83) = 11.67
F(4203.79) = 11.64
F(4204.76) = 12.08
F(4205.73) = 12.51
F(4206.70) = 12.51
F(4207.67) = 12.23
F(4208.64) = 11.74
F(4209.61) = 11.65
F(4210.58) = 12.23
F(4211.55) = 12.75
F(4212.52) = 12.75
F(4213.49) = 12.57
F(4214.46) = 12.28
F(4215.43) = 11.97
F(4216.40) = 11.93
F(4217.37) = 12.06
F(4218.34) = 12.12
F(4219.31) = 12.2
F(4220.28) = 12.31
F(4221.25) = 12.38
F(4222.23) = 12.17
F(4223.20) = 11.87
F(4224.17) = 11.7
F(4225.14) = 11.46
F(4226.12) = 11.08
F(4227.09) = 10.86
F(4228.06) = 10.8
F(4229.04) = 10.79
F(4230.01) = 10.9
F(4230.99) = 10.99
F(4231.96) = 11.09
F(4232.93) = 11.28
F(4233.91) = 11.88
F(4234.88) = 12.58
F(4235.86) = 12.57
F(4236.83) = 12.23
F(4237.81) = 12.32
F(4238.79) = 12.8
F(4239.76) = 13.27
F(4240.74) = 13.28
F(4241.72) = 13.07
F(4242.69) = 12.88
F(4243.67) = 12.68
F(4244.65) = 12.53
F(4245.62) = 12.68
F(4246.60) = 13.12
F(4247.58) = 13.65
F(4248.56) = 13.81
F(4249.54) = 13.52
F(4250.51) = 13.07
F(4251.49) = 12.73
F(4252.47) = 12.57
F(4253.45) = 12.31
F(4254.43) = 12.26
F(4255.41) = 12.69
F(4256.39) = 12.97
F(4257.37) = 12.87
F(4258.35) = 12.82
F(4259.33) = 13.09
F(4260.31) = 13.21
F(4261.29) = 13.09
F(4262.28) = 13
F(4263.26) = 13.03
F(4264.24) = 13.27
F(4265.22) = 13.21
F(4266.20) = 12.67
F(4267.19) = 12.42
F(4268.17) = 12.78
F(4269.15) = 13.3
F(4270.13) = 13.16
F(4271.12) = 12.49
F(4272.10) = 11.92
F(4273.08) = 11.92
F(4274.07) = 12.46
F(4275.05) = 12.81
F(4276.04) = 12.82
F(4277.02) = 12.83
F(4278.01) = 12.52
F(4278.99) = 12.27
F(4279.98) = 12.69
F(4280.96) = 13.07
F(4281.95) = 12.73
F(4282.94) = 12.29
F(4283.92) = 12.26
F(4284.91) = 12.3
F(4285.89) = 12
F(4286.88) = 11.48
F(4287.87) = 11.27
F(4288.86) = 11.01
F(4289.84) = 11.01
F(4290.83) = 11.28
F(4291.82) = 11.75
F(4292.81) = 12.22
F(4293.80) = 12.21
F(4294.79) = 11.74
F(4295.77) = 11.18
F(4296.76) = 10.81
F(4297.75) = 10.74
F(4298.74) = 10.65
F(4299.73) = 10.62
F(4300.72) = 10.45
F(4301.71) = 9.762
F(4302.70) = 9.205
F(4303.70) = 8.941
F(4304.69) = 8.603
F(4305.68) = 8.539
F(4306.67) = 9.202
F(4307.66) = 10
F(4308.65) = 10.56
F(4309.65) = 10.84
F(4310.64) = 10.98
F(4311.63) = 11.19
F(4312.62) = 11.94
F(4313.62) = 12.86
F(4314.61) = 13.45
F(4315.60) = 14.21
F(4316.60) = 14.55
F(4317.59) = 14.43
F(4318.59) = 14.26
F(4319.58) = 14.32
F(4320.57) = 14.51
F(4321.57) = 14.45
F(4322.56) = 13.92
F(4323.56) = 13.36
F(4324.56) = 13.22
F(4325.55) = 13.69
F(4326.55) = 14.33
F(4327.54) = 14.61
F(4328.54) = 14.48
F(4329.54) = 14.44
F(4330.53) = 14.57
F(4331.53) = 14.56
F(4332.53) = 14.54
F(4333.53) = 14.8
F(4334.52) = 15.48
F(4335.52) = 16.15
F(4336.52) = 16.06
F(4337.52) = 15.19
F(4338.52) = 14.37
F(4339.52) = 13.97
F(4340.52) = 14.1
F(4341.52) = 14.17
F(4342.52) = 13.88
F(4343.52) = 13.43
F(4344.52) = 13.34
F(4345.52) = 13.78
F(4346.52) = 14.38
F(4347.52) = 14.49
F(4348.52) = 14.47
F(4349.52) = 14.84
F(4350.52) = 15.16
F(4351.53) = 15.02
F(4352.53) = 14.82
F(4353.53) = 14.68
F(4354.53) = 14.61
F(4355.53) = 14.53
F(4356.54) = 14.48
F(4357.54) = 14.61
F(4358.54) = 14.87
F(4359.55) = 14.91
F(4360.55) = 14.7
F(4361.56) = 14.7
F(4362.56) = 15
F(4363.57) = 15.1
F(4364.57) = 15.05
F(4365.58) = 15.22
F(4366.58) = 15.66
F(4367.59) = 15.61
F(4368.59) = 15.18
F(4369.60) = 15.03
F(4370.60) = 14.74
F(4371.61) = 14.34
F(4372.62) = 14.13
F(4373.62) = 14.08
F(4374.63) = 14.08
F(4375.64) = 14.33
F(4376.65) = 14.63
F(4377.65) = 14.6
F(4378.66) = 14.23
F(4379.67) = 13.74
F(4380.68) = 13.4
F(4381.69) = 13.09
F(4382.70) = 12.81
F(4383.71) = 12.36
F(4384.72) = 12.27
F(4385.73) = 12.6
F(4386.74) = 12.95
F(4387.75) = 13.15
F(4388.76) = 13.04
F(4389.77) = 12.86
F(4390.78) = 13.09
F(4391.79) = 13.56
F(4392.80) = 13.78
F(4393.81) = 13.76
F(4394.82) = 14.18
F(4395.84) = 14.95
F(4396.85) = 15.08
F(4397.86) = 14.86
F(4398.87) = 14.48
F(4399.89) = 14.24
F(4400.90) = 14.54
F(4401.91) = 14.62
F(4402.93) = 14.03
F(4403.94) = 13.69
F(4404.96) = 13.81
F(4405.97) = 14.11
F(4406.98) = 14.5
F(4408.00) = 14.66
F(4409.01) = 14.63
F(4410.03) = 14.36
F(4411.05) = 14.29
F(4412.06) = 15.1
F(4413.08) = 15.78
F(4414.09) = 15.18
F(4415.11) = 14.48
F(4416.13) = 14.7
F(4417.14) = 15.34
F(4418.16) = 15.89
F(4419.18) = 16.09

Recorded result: 4.1 angstrom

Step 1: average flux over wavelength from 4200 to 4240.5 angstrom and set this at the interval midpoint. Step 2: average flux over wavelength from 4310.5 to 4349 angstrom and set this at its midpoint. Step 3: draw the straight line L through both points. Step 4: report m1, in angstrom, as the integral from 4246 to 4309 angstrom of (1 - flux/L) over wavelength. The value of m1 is 5.1 angstrom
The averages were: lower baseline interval 12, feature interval 12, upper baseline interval 14.1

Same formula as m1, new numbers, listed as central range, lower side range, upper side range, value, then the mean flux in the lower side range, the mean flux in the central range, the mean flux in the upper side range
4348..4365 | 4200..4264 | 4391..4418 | -1.1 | 12.3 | 14.8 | 14.5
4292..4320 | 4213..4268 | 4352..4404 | 4.0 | 12.4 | 11.4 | 14.2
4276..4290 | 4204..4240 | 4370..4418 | 0.6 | 12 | 12.2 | 14.1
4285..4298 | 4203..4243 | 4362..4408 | 1.4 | 12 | 11.5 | 14.1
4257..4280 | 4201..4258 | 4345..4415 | 0.0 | 12.3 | 12.8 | 14.3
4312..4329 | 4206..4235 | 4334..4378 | 0.1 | 11.8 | 13.9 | 14.7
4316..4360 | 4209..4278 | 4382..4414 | -3.6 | 12.4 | 14.5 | 14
